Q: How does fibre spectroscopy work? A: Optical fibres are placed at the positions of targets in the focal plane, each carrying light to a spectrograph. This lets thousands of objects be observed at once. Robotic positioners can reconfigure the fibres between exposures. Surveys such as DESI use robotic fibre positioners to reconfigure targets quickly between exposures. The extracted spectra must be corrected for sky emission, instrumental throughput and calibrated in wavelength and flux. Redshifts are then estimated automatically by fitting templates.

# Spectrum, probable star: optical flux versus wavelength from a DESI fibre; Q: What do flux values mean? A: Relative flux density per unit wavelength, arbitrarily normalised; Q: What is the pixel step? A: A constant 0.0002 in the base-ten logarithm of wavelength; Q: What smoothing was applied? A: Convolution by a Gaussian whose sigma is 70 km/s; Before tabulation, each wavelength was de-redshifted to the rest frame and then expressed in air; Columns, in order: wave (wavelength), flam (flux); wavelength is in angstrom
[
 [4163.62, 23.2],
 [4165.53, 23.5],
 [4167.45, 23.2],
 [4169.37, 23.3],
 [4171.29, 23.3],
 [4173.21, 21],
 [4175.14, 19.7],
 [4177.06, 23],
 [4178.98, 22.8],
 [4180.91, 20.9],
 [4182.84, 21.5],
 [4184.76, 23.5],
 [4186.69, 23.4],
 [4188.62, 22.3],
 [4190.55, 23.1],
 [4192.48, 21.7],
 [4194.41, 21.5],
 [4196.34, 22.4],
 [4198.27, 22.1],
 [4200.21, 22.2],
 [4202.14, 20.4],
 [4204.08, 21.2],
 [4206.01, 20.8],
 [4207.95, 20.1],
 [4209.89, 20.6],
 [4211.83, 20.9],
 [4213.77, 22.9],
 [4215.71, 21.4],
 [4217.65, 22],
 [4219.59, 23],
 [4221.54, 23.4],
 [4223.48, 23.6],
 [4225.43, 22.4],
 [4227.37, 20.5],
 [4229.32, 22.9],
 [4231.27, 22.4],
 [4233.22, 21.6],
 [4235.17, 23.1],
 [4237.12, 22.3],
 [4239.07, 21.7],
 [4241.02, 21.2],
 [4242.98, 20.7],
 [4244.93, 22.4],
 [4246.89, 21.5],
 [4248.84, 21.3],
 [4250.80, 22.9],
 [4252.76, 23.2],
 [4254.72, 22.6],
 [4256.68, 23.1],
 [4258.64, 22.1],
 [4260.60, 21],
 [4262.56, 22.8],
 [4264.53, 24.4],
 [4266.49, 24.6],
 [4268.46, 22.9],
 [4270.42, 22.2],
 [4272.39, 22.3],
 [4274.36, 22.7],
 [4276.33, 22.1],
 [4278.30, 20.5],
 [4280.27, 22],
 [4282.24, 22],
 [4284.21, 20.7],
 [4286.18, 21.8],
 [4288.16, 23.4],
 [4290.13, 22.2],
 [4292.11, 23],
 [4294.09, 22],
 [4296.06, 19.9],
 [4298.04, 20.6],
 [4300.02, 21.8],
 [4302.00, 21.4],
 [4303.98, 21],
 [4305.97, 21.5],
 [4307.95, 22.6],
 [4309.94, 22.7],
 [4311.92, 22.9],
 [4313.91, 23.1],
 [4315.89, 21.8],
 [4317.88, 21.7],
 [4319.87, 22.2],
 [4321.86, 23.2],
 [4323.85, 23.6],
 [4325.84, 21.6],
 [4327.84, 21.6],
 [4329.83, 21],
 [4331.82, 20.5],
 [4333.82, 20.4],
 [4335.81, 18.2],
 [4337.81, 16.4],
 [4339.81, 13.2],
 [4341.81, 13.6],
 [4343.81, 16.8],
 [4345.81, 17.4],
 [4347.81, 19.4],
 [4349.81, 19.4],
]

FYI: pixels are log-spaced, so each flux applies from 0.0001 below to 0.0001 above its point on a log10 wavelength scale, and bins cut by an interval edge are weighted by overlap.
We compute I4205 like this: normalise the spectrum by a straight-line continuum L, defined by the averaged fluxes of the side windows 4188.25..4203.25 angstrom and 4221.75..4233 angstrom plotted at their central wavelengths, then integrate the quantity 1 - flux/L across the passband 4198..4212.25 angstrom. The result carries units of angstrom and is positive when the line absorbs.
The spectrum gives 0.7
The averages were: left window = 21.9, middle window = 21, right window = 22.4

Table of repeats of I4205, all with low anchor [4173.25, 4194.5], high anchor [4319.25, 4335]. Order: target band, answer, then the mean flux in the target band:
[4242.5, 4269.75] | -0.8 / 22.6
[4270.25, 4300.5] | 0.0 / 21.8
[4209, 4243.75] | -0.1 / 22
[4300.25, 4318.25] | -0.3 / 22.1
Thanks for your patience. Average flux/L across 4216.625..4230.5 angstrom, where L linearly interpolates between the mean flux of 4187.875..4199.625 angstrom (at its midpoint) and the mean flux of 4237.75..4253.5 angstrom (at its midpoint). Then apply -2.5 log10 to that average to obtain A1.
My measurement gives -0.03 mag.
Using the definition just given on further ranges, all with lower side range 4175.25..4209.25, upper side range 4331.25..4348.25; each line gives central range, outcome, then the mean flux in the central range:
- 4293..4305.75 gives -0.15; 21.2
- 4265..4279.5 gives -0.17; 22.5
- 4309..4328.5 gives -0.25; 22.5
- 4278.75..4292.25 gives -0.17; 22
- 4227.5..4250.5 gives -0.08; 21.9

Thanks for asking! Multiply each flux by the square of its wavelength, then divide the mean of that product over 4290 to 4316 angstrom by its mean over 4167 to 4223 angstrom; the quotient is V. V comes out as 1.05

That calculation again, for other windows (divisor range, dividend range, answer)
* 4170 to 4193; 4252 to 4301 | 1.05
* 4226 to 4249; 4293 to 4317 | 1.03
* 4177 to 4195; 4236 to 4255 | 1.01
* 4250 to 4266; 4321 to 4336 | 0.97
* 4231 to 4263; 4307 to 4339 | 1.00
